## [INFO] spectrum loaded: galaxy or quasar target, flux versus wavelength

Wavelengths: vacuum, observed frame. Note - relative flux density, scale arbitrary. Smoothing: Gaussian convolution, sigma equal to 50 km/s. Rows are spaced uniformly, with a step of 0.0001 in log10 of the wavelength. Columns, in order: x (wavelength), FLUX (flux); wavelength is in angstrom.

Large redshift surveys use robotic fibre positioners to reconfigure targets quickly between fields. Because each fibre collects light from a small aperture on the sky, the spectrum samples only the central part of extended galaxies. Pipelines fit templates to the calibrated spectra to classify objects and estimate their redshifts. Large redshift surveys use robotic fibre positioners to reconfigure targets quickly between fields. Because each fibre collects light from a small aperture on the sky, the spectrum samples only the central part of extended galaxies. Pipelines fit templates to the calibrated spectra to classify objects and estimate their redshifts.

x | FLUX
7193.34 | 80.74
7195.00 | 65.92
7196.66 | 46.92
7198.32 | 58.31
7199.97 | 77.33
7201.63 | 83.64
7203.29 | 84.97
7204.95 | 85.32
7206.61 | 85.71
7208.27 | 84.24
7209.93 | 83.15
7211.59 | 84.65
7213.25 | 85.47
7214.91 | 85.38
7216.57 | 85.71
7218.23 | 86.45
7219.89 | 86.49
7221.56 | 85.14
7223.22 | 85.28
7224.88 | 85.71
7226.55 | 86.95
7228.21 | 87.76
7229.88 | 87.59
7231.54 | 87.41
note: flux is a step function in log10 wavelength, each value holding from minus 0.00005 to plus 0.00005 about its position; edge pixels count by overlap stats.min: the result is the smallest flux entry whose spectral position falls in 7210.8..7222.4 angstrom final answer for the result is 84.65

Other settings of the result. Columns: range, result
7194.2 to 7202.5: 46.92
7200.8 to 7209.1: 83.64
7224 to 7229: 85.71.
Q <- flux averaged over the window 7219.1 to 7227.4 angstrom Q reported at 85.9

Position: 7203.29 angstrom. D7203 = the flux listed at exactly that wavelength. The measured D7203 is 84.97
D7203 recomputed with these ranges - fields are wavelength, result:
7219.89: 86.49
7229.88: 87.59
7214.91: 85.38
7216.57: 85.71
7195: 65.92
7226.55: 86.95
